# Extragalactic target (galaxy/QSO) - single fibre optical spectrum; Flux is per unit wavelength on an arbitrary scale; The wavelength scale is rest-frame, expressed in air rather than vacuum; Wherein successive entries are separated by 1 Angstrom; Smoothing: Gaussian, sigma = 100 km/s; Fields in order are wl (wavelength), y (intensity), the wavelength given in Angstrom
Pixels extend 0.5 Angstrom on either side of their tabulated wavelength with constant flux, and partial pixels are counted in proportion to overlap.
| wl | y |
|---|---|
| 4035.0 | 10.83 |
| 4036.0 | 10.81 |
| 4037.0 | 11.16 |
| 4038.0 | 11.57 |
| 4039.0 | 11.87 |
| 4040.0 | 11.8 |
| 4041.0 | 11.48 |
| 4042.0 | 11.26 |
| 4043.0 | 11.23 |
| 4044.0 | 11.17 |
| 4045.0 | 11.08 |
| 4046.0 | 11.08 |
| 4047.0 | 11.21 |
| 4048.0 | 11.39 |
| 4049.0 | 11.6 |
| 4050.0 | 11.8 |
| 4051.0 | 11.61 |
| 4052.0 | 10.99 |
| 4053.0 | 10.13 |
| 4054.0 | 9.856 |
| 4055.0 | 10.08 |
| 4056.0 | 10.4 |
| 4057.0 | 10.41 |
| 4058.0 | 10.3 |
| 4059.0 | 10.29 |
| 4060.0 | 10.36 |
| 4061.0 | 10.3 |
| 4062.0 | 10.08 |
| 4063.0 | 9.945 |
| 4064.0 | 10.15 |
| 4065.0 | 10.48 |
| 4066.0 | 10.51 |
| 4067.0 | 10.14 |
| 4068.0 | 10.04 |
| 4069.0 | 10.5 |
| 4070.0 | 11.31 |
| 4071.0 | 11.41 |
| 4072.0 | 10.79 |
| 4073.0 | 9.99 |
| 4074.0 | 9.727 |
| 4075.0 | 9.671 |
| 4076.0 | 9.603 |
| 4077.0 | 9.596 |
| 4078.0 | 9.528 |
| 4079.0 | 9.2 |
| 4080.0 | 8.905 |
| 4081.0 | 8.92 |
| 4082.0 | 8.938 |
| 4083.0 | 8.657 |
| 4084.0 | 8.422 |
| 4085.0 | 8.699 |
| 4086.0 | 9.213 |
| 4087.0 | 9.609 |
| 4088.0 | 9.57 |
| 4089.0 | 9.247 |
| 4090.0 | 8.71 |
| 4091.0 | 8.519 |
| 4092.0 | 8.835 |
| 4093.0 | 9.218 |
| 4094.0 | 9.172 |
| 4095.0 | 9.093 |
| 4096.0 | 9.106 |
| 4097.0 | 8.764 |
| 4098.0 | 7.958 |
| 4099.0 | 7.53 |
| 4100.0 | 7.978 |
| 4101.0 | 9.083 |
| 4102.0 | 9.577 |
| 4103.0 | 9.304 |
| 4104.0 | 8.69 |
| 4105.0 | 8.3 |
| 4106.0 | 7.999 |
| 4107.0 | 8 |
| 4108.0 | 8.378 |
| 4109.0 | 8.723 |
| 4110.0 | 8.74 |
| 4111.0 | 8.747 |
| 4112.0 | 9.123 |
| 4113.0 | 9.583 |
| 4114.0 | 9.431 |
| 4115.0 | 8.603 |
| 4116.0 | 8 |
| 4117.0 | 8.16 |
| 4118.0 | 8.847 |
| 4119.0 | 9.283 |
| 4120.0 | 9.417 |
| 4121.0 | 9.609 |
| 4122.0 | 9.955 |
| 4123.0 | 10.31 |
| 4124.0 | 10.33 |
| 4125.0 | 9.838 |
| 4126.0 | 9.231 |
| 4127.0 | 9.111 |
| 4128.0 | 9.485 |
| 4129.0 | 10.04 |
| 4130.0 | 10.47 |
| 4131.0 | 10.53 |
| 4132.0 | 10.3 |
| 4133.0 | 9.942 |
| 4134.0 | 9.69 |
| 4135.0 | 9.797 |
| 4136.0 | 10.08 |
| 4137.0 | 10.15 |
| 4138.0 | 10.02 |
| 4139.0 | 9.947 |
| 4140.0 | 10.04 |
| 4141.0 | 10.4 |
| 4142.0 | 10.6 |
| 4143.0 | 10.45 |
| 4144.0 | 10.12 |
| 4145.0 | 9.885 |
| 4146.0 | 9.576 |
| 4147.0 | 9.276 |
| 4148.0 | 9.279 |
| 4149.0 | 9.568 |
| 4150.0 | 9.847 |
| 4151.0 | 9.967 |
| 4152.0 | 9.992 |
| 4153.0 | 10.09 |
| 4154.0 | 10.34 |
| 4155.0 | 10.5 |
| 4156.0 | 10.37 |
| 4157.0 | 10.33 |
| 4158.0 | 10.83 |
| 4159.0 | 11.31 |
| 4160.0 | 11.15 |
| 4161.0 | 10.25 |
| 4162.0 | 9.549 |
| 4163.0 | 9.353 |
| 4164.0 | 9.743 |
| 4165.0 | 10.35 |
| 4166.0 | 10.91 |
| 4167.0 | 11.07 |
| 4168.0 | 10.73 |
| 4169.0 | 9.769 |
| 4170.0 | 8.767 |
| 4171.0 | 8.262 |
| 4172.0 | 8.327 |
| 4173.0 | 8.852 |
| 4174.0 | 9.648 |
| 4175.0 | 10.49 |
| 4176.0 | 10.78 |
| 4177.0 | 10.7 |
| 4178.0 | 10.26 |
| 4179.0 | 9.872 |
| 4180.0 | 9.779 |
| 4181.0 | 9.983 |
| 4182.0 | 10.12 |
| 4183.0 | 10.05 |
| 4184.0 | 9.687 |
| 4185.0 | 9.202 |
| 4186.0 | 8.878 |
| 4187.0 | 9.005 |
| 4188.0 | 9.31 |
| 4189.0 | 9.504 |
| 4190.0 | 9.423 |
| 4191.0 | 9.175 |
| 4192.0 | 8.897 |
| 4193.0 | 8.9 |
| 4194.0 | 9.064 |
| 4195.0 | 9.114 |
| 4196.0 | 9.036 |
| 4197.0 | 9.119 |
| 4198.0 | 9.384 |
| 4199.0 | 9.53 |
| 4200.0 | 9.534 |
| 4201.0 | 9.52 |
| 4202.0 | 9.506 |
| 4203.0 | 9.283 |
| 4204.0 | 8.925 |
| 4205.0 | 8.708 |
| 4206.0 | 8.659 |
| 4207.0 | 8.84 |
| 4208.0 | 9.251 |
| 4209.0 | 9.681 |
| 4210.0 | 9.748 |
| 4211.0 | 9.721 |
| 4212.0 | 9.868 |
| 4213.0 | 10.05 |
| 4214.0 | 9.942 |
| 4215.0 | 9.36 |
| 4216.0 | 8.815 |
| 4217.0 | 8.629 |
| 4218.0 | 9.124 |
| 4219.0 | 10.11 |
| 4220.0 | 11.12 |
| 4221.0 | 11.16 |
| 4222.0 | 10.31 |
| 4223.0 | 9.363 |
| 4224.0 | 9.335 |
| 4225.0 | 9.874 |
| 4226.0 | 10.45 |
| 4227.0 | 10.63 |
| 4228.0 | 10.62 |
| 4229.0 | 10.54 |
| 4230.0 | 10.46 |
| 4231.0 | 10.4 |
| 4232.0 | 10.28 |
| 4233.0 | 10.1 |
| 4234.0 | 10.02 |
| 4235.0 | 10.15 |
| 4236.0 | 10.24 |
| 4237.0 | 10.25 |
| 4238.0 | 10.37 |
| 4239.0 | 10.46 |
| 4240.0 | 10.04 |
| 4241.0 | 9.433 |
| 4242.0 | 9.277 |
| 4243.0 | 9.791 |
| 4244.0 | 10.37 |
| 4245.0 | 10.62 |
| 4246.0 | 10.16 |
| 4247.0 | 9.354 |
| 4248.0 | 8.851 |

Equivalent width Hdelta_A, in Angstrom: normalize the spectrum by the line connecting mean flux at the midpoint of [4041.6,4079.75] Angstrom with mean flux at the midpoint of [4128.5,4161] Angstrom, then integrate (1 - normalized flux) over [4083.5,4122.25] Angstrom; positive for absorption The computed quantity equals 5.6 Angstrom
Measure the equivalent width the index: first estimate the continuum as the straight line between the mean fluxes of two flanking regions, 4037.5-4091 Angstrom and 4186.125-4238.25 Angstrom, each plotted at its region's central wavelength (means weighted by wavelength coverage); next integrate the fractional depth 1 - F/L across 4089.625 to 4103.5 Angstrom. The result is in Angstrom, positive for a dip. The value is 1.86 Angstrom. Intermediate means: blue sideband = 10.3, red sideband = 9.65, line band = 8.78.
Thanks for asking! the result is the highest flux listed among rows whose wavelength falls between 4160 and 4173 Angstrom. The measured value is 11.15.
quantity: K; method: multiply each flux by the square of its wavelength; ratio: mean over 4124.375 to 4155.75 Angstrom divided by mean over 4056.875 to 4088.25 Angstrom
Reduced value 1.05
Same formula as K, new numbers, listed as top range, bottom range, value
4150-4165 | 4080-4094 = 1.18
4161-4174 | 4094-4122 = 1.13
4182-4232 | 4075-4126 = 1.12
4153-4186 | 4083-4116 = 1.18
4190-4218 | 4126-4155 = 0.96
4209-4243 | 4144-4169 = 1.02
